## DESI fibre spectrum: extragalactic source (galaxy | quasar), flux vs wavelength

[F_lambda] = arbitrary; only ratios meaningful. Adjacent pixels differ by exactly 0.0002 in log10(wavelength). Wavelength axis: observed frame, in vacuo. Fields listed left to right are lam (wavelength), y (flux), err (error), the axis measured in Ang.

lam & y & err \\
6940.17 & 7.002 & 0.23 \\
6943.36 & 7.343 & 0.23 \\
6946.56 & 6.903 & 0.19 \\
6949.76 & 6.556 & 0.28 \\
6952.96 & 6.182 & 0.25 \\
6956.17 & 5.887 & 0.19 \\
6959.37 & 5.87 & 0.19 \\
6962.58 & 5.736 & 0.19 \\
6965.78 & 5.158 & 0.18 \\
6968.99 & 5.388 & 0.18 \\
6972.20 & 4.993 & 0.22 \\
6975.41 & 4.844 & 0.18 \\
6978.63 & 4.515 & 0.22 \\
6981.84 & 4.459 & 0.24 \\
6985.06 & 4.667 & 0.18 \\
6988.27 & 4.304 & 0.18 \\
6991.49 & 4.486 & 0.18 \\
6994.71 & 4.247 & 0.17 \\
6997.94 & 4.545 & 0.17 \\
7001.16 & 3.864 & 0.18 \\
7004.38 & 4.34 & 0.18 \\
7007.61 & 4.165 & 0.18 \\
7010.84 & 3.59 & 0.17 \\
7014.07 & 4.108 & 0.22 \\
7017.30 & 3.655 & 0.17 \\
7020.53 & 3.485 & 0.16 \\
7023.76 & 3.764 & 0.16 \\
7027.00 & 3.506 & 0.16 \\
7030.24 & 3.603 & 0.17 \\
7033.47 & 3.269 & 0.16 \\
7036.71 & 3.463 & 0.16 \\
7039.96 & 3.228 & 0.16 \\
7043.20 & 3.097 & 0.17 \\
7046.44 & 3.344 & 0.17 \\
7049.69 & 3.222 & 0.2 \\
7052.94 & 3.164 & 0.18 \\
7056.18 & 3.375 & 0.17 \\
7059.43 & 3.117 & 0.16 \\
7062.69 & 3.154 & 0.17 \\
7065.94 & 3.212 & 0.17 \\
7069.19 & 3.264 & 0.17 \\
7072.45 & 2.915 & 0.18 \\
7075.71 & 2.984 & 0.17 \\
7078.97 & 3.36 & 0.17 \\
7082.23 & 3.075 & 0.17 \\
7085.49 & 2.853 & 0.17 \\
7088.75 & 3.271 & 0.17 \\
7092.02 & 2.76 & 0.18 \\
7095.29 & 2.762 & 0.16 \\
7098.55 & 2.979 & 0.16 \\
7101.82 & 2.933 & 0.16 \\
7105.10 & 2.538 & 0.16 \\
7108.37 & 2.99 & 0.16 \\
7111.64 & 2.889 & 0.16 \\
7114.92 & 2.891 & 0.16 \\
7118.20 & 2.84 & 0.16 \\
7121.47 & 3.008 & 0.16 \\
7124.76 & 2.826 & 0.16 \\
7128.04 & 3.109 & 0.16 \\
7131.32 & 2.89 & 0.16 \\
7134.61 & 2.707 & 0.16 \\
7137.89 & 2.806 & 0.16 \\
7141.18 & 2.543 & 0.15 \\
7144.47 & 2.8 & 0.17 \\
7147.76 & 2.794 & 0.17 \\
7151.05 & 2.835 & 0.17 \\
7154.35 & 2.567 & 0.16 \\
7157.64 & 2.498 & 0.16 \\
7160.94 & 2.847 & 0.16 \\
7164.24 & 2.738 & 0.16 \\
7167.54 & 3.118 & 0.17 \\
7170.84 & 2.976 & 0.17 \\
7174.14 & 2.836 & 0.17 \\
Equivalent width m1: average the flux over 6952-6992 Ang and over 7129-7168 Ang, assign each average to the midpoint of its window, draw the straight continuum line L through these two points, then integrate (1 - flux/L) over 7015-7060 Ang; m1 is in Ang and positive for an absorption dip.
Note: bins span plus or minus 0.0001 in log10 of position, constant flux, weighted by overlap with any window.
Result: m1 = 9.0 Ang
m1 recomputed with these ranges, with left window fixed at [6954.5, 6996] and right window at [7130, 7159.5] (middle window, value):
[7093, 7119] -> 3.03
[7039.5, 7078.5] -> 6.85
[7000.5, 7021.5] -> 2.79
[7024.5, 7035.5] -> 1.97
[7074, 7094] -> 2.72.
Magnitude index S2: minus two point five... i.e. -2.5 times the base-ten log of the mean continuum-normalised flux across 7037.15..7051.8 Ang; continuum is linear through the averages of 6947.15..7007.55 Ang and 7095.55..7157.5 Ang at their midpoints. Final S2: 0.24 mag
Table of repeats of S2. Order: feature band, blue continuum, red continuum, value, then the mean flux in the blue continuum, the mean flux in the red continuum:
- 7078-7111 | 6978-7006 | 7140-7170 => 0.144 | 4.38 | 2.76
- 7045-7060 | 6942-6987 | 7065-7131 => 0.186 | 5.59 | 2.97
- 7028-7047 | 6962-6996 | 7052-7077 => 0.101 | 4.78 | 3.15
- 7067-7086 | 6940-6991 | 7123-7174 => 0.247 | 5.55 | 2.8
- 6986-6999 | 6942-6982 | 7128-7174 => 0.189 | 5.71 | 2.79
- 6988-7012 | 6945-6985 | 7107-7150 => 0.177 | 5.5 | 2.85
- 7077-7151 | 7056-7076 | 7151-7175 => 0.030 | 3.14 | 2.8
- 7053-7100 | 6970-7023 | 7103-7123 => 0.075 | 4.27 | 2.86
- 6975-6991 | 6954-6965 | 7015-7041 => 0.110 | 5.8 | 3.52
